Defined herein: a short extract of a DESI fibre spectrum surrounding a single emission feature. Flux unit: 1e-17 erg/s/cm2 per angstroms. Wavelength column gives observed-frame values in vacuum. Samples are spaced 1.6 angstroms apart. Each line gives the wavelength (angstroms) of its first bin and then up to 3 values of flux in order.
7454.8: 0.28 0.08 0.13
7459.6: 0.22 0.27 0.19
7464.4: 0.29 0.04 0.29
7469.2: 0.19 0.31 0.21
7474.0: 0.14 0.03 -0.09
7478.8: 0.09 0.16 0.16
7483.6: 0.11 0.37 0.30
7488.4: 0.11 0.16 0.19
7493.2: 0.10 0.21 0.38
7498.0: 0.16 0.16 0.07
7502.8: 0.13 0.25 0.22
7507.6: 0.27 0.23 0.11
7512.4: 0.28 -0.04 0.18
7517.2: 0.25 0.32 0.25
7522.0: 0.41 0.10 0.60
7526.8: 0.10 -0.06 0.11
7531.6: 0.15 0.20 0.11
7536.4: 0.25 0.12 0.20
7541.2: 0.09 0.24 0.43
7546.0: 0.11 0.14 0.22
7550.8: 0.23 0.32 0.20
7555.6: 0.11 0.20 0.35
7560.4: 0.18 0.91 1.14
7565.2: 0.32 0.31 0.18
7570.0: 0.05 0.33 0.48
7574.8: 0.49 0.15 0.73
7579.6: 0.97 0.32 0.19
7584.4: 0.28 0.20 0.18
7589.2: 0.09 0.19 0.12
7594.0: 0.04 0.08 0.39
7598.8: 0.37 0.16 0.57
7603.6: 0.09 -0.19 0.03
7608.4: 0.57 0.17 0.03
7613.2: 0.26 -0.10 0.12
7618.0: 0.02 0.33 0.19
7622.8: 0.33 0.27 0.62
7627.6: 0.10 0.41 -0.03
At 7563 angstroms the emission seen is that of [S II] 6716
